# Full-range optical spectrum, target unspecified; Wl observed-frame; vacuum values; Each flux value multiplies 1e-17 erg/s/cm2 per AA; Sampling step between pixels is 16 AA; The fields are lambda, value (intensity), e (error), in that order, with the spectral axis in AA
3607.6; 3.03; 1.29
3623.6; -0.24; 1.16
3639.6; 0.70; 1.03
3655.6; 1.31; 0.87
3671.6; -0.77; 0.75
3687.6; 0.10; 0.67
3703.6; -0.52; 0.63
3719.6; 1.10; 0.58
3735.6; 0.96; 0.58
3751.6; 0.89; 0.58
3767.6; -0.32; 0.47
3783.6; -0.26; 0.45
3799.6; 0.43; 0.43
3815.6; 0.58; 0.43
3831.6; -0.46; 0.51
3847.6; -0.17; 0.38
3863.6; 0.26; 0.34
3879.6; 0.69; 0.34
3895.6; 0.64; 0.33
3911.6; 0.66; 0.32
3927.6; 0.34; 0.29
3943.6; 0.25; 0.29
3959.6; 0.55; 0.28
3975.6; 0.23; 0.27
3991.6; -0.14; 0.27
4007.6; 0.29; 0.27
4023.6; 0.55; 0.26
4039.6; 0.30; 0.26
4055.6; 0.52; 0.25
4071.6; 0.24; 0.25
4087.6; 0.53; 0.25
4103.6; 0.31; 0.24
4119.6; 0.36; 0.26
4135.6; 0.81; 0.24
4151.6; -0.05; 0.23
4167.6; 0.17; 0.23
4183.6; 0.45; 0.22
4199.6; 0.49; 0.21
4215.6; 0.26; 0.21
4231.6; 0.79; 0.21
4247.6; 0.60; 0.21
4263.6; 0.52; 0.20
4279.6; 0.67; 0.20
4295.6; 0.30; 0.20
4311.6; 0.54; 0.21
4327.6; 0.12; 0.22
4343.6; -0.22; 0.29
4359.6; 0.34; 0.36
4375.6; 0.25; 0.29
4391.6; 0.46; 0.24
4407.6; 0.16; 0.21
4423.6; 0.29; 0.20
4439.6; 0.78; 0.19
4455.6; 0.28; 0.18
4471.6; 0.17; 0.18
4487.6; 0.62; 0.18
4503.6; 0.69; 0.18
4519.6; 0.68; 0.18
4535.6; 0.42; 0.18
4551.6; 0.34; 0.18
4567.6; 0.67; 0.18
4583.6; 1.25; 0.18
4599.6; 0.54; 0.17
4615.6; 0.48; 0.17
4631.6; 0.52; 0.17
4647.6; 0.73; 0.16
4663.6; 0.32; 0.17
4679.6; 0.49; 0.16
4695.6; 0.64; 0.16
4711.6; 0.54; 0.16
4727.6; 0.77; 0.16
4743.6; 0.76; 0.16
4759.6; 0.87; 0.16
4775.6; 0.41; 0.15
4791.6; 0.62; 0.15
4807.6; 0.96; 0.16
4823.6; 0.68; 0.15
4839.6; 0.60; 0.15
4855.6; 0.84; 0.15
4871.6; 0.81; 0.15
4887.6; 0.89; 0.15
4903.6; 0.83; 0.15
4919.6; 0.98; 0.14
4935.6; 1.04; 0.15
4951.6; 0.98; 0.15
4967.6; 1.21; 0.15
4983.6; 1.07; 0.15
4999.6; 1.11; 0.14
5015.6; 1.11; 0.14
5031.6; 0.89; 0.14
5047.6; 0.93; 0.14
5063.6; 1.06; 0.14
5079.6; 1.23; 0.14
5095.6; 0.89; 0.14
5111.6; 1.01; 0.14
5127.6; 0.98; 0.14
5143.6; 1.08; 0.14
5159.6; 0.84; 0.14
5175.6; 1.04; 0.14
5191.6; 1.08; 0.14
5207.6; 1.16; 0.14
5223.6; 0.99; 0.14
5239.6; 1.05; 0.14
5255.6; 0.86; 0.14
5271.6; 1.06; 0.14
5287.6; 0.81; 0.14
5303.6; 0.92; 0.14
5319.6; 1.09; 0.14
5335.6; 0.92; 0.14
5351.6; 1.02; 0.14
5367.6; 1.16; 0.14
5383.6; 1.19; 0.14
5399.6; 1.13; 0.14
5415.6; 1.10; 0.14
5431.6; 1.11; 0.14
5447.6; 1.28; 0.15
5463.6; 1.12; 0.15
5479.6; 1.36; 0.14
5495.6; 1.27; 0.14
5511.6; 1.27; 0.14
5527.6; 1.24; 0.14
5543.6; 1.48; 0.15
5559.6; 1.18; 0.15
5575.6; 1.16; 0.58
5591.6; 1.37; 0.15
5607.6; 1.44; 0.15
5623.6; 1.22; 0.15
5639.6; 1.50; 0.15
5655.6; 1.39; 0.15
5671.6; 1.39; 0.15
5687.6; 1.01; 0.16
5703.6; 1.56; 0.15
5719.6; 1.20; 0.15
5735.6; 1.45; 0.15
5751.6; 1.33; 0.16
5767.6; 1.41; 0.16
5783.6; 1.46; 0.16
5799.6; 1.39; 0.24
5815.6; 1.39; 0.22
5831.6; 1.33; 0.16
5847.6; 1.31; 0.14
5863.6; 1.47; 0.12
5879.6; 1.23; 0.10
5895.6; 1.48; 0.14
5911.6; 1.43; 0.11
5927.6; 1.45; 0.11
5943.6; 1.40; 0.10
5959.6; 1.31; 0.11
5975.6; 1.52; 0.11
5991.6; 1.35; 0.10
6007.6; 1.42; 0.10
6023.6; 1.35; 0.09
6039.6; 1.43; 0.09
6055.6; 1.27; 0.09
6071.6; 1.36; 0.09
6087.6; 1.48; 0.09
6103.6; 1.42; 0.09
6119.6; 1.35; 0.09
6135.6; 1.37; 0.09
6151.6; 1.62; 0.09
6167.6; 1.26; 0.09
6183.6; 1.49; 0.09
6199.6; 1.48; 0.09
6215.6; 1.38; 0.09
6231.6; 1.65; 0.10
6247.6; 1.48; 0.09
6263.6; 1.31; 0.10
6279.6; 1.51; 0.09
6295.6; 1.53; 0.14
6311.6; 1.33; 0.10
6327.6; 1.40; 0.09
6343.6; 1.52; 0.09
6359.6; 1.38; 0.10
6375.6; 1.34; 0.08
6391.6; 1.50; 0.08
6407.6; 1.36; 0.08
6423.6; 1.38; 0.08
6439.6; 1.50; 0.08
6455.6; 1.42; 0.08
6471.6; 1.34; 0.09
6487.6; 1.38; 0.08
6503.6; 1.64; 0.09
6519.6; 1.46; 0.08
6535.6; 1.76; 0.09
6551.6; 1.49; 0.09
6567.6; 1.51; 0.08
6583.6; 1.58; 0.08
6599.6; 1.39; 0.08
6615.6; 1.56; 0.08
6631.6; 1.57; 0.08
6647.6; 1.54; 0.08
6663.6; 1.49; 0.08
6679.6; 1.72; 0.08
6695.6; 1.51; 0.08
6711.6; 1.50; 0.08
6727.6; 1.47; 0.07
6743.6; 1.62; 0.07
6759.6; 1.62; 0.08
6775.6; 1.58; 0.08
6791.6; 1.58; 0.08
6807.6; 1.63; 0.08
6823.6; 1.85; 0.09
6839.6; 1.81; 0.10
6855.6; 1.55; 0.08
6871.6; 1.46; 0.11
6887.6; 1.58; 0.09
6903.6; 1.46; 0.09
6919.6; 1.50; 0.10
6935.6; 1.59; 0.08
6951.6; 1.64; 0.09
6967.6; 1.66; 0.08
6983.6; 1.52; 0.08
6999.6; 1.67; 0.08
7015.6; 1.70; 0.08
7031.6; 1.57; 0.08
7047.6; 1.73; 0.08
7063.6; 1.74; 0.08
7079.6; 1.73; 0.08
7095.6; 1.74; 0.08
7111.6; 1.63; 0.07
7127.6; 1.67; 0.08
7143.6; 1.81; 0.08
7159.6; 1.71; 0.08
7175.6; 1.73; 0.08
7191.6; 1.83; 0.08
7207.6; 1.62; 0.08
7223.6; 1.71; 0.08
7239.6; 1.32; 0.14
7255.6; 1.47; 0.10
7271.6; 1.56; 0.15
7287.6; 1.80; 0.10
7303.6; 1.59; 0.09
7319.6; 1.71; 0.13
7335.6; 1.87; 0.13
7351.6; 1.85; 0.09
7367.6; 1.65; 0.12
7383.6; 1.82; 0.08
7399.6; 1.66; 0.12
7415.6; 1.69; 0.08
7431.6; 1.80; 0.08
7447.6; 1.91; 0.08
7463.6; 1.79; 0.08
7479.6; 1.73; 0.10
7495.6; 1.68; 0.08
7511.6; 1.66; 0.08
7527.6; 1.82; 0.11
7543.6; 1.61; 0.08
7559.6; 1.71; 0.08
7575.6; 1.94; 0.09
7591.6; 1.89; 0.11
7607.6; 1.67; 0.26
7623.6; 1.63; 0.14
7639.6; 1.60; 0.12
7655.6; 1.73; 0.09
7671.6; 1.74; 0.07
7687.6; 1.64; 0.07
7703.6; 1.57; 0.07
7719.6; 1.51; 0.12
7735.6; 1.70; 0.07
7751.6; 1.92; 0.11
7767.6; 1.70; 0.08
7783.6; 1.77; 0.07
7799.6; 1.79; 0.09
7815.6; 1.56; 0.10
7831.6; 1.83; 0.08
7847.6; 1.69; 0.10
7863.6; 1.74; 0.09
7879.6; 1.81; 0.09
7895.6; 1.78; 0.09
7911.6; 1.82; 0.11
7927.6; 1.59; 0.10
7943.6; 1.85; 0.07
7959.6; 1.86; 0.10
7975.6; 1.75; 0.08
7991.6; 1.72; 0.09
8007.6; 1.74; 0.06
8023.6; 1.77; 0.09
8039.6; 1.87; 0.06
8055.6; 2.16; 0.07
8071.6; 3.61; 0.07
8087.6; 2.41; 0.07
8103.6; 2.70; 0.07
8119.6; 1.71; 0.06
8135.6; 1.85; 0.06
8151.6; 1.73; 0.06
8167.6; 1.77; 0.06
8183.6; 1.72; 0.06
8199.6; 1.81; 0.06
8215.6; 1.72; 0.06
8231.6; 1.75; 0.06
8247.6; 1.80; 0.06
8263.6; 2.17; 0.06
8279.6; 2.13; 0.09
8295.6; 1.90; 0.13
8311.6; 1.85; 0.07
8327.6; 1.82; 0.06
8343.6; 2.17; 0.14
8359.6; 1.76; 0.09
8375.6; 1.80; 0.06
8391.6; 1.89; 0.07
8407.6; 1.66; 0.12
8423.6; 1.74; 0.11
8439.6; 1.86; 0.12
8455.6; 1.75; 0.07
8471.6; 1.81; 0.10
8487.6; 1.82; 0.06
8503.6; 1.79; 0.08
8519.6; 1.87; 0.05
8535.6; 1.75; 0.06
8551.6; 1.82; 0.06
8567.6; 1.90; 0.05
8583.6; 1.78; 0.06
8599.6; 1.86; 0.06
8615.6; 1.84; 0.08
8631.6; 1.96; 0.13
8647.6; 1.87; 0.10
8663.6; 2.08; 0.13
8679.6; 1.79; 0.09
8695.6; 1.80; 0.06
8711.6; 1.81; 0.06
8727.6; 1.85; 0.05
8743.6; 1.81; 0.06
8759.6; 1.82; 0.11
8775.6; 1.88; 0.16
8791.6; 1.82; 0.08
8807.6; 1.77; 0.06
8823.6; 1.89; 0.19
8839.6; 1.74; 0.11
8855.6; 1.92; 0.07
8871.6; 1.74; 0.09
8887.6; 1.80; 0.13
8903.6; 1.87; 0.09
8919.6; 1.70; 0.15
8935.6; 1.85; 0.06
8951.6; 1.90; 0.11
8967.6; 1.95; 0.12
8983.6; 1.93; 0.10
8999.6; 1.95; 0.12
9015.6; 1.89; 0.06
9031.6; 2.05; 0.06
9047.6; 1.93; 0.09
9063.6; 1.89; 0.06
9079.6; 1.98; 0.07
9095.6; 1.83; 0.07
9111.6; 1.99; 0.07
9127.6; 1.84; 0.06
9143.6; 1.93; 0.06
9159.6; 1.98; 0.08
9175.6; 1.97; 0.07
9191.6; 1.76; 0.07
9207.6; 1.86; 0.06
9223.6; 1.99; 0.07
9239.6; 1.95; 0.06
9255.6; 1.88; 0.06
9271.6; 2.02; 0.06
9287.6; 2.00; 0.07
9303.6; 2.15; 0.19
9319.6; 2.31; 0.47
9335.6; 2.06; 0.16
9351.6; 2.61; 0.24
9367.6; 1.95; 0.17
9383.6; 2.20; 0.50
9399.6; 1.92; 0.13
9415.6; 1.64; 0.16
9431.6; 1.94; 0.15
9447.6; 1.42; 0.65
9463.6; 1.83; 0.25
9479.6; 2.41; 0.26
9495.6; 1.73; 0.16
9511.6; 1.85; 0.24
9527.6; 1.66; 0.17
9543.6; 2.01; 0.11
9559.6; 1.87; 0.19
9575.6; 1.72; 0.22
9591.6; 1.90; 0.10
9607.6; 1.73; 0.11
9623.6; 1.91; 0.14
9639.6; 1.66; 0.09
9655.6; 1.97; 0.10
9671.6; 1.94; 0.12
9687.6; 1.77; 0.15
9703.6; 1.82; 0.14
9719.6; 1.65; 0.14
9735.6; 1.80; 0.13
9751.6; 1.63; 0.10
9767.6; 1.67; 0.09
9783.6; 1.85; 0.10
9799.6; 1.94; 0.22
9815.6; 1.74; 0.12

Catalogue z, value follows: 0.229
